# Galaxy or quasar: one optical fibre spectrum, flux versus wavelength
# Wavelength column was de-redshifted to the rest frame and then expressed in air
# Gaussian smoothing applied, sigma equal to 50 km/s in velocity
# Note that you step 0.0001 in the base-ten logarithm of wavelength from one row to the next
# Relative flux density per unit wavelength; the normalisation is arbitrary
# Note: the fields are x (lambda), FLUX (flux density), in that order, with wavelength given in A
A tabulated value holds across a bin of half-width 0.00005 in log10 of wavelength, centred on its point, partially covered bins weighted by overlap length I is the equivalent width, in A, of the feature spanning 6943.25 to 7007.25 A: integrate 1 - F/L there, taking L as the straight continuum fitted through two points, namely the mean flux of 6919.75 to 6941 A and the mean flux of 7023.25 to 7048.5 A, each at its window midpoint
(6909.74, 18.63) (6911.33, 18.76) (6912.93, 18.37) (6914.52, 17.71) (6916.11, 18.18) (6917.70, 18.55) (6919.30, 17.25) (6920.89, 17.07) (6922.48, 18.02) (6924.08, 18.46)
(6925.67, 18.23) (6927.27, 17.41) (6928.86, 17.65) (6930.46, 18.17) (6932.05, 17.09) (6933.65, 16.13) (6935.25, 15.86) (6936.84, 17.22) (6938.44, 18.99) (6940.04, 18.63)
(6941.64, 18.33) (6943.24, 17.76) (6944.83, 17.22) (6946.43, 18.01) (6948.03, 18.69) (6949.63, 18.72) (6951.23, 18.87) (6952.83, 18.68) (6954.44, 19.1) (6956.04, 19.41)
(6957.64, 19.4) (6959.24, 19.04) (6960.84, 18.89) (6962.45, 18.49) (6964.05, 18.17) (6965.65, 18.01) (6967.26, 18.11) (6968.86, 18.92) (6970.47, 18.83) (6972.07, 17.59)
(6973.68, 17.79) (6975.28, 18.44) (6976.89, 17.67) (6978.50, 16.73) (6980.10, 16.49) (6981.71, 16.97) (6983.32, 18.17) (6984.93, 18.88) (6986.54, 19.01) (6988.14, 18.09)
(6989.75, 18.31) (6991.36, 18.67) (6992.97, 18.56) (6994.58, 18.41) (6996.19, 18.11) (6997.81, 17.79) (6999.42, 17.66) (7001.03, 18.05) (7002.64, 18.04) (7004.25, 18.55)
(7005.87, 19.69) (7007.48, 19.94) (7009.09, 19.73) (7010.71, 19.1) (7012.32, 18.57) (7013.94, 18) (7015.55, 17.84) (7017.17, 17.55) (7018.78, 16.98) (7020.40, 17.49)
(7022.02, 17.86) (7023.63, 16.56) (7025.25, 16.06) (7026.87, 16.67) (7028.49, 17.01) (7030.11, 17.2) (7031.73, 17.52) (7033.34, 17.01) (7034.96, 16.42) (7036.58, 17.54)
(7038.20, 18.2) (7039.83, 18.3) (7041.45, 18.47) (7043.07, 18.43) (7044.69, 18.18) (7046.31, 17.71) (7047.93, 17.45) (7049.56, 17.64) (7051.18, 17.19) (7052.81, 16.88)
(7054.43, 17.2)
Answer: -2.9 A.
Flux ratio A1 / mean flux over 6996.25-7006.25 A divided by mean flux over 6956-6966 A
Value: 1.0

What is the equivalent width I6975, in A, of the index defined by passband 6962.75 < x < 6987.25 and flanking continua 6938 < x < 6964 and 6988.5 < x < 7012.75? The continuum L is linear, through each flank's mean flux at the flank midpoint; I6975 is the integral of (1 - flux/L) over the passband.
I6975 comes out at 0.8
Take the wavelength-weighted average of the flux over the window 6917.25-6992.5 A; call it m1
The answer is 18.1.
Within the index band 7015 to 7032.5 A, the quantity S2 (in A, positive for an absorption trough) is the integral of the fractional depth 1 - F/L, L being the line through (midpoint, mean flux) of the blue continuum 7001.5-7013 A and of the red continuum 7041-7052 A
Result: 1.3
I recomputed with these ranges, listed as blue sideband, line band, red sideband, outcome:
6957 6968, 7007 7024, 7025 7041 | -0.55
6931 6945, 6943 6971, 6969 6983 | -1.61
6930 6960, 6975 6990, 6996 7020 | 0.37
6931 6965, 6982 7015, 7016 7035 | -2.02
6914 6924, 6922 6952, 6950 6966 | 0.71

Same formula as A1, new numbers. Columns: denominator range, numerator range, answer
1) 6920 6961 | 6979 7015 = 1.02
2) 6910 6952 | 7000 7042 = 1.00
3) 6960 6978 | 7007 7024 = 1.00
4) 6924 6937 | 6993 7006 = 1.05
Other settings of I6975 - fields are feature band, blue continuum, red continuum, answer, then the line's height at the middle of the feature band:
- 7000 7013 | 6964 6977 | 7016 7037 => -1.1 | 17.5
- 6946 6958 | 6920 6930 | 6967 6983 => -0.7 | 17.8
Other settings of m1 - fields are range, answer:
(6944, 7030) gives 18.2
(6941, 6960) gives 18.6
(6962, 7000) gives 18.1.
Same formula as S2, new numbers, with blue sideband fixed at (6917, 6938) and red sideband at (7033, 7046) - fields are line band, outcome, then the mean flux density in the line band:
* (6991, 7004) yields -0.3 A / 18.2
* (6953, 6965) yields -0.9 A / 18.9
